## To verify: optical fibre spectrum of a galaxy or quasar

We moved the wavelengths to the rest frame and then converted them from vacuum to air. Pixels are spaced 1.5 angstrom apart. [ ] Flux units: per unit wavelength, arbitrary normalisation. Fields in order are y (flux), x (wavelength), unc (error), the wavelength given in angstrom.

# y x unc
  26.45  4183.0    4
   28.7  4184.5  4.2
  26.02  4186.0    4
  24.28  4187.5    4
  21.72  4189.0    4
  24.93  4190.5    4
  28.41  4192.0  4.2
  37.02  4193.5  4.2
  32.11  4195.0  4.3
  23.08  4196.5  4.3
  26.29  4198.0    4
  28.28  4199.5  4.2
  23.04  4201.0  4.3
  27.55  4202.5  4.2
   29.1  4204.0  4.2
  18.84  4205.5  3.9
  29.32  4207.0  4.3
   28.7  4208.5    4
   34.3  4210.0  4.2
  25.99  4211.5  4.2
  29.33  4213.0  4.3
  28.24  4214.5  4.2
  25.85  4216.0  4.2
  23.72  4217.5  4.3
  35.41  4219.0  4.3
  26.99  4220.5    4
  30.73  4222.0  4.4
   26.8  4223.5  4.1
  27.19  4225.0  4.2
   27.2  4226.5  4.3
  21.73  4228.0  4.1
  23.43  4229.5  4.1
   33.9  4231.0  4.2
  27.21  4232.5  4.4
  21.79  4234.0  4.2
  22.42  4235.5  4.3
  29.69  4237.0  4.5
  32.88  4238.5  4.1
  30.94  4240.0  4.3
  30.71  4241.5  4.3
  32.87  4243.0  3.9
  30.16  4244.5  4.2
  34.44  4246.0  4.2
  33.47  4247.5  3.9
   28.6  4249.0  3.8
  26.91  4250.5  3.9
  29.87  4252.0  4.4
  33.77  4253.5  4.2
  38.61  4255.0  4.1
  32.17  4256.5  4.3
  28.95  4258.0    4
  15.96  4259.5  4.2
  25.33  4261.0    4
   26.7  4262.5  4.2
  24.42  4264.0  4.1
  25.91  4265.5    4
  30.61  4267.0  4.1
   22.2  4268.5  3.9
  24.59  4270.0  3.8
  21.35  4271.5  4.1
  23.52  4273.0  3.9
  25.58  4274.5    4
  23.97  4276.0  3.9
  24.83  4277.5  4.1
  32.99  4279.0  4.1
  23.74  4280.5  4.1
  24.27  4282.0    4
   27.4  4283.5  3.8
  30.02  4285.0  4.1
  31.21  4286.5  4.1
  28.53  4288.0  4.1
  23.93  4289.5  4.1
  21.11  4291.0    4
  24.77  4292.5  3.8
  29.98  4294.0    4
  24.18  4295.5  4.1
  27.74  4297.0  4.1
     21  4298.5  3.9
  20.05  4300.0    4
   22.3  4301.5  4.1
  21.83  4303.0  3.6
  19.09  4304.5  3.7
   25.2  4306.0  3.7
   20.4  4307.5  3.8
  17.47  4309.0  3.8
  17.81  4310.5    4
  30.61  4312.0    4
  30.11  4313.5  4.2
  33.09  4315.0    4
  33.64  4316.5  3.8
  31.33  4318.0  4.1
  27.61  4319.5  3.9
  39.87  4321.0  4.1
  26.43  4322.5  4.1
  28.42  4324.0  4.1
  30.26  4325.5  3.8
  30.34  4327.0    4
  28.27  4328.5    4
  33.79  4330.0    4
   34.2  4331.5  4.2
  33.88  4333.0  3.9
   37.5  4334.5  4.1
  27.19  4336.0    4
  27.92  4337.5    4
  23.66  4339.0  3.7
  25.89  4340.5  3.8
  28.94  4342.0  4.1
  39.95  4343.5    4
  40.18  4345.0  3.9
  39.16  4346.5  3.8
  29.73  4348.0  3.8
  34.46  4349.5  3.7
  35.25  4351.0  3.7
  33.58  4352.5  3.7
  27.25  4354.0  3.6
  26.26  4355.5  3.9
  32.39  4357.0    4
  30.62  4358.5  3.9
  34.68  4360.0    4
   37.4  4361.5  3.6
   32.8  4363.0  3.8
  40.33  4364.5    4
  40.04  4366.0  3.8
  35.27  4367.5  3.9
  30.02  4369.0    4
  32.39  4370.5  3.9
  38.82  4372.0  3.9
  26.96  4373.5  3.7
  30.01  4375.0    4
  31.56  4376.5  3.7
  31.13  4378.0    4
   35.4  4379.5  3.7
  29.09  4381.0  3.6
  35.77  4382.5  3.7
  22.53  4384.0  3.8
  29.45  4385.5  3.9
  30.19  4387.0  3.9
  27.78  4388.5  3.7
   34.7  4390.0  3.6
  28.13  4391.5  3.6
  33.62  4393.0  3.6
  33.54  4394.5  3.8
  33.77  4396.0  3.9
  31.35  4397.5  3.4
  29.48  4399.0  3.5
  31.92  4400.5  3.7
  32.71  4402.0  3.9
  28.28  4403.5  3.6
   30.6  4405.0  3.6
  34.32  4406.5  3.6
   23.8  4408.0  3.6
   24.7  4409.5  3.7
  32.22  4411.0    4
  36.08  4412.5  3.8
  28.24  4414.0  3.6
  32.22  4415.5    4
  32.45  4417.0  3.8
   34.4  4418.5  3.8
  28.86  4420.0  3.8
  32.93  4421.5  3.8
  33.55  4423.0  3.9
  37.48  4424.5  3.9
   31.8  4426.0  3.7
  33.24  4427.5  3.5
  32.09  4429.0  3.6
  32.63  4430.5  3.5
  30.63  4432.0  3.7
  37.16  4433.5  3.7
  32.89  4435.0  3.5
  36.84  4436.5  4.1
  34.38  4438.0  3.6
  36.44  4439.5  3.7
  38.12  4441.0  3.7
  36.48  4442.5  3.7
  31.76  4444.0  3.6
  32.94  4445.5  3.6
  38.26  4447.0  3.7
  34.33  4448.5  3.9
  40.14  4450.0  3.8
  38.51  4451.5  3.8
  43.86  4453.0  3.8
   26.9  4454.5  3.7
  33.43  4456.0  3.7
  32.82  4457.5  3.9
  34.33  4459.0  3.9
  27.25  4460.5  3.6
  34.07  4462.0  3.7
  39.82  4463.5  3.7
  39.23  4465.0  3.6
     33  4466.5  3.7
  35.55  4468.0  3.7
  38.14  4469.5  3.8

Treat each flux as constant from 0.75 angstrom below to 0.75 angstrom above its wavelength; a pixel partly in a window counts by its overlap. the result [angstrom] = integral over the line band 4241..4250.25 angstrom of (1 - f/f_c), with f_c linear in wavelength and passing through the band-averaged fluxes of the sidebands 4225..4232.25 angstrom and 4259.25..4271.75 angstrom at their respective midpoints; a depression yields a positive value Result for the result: -2.1 angstrom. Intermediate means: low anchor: 26.7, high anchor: 24.6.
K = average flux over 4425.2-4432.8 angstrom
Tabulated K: 32.1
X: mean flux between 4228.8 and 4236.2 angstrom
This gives 25.8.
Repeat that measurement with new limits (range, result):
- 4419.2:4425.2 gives 33.2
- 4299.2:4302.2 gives 21.2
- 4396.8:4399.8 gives 30.4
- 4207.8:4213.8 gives 29.6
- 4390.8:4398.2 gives 32.1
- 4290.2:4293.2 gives 22.9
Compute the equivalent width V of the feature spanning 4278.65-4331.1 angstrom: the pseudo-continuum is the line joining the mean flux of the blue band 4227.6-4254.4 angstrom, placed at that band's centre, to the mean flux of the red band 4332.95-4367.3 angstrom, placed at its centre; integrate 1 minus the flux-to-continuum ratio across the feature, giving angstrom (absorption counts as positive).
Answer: 7.8 angstrom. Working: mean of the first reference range 29.3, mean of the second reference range 33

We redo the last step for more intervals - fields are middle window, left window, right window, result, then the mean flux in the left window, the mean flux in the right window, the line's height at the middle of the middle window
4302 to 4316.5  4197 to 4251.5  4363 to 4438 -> 2.73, 28.2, 32.1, 30.1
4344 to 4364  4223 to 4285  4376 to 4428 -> -2.27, 27.6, 31.3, 30.1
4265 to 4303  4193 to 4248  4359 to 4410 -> 5.55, 28.3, 31.9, 29.7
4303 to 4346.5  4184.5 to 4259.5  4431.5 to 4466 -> 2.88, 28.3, 35.3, 31.5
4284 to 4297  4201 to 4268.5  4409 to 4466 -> 1.33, 28.3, 34.1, 29.9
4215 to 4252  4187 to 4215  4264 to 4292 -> -2.54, 27.4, 25.8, 26.7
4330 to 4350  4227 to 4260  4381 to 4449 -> -1.03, 29.2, 32.3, 30.9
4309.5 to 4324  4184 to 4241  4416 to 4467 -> 0.43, 27.5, 34.5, 30.7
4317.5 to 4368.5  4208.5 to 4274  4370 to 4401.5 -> -3.57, 28.1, 31.3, 30.4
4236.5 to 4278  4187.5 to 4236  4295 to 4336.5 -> -1.22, 27.2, 27.7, 27.4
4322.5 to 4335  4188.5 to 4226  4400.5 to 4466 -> -0.31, 27.8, 33.5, 30.9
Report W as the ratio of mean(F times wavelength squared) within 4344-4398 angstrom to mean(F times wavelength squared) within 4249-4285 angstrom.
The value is 1.28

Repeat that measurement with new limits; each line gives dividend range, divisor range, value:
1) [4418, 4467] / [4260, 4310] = 1.51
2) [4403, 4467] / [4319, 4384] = 1.08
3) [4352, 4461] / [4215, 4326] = 1.28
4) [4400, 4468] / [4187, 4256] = 1.30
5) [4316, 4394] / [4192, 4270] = 1.20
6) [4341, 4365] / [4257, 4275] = 1.43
